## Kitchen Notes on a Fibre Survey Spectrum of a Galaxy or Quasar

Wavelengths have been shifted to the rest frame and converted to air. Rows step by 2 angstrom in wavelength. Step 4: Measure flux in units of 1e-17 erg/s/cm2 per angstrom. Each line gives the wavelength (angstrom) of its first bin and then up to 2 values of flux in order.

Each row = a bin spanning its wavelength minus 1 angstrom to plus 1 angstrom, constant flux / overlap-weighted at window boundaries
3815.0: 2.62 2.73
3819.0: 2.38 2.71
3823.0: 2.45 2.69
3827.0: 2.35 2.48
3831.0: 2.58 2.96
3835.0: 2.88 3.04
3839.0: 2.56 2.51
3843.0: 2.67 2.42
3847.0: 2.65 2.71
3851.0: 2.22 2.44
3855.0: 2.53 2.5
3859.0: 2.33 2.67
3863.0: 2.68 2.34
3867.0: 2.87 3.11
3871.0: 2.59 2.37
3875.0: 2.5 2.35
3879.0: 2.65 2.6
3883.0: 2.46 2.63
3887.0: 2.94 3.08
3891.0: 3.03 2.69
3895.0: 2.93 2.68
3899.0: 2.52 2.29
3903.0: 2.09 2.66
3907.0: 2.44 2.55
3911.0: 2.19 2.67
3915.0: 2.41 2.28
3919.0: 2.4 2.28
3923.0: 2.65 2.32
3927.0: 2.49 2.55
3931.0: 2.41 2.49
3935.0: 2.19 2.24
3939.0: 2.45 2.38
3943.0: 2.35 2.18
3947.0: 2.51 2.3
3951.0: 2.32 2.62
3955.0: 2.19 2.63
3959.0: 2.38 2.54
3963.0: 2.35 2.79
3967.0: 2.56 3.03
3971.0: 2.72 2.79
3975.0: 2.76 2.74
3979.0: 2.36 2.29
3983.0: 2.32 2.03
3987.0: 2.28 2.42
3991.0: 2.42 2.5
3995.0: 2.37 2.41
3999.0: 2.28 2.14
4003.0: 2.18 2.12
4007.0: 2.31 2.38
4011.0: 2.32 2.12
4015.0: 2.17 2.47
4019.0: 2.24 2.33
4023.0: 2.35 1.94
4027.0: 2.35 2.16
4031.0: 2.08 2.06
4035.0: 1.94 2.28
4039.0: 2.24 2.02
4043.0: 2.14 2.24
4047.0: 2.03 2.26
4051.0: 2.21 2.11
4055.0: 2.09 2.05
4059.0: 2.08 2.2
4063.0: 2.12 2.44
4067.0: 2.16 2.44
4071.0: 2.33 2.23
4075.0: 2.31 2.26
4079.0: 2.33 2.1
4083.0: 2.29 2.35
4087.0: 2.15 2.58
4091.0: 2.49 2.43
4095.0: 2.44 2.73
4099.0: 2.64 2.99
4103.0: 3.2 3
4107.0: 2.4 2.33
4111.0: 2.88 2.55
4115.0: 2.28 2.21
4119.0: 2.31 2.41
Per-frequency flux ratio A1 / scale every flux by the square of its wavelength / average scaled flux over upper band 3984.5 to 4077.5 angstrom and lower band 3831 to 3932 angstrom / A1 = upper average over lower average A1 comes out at 0.93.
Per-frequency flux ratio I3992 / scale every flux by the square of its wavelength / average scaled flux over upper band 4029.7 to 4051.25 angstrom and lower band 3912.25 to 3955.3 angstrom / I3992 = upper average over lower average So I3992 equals 0.94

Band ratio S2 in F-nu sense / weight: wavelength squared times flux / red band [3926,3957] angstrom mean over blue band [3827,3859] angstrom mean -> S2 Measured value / 1.0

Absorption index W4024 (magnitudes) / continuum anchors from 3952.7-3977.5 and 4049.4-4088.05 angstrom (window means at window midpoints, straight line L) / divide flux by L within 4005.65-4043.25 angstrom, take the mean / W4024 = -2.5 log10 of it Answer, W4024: 0.09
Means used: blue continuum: 2.62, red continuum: 2.22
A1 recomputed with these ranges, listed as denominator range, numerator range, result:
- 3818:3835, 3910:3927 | 0.97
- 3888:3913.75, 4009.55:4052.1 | 0.90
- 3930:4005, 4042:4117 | 1.03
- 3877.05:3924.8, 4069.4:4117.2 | 1.07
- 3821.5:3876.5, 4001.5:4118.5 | 0.99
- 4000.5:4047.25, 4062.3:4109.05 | 1.15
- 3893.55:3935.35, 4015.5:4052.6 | 0.94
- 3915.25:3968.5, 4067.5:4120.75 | 1.10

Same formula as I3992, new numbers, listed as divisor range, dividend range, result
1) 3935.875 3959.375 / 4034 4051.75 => 0.95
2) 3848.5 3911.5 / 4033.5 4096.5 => 0.95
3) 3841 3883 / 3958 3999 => 1.04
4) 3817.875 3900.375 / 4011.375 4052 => 0.91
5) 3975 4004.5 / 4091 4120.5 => 1.17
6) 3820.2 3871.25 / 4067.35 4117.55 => 1.07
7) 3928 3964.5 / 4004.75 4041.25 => 0.96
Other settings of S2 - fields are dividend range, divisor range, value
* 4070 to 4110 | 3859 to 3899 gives 1.03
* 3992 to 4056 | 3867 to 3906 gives 0.90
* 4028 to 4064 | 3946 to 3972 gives 0.88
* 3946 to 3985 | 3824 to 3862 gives 1.04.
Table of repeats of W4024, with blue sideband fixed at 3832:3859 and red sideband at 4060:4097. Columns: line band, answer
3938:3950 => 0.06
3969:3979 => -0.12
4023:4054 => 0.11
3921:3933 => 0.02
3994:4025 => 0.07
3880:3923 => -0.01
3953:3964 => 0.02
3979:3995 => 0.05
